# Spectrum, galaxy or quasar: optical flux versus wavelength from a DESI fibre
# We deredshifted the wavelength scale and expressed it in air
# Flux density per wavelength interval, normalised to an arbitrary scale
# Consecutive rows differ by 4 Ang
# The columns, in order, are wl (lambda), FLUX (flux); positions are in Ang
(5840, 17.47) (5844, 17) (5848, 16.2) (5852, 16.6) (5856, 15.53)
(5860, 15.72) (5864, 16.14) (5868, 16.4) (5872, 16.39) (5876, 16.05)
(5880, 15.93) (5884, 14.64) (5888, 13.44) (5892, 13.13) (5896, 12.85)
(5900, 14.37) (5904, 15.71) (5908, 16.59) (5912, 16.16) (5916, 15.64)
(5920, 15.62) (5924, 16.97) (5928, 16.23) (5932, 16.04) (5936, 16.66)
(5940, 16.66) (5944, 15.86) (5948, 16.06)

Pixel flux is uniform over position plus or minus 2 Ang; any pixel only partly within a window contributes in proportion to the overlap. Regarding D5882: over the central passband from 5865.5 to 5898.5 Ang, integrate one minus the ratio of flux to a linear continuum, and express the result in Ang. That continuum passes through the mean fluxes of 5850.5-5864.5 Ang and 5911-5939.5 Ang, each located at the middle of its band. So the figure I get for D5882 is 2.43 Ang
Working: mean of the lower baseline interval 16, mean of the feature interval 14.9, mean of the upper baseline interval 16.2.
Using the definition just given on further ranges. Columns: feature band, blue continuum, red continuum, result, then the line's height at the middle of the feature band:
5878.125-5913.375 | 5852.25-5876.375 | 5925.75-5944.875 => 3.18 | 16.2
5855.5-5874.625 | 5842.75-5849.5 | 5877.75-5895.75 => -0.78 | 15.5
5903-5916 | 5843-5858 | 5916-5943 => 0.15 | 16.3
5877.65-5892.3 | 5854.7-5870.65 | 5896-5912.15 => 1.09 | 15.6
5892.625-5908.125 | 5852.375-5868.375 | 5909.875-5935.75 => 1.51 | 16.1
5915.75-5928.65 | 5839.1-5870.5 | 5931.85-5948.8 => 0.11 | 16.3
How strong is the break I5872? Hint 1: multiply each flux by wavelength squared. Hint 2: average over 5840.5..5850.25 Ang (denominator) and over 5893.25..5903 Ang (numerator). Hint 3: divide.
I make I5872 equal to 0.84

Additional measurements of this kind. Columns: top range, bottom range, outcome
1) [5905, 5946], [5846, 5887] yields 1.04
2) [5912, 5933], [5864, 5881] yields 1.01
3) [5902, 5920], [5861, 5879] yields 1.00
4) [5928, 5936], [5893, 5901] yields 1.22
